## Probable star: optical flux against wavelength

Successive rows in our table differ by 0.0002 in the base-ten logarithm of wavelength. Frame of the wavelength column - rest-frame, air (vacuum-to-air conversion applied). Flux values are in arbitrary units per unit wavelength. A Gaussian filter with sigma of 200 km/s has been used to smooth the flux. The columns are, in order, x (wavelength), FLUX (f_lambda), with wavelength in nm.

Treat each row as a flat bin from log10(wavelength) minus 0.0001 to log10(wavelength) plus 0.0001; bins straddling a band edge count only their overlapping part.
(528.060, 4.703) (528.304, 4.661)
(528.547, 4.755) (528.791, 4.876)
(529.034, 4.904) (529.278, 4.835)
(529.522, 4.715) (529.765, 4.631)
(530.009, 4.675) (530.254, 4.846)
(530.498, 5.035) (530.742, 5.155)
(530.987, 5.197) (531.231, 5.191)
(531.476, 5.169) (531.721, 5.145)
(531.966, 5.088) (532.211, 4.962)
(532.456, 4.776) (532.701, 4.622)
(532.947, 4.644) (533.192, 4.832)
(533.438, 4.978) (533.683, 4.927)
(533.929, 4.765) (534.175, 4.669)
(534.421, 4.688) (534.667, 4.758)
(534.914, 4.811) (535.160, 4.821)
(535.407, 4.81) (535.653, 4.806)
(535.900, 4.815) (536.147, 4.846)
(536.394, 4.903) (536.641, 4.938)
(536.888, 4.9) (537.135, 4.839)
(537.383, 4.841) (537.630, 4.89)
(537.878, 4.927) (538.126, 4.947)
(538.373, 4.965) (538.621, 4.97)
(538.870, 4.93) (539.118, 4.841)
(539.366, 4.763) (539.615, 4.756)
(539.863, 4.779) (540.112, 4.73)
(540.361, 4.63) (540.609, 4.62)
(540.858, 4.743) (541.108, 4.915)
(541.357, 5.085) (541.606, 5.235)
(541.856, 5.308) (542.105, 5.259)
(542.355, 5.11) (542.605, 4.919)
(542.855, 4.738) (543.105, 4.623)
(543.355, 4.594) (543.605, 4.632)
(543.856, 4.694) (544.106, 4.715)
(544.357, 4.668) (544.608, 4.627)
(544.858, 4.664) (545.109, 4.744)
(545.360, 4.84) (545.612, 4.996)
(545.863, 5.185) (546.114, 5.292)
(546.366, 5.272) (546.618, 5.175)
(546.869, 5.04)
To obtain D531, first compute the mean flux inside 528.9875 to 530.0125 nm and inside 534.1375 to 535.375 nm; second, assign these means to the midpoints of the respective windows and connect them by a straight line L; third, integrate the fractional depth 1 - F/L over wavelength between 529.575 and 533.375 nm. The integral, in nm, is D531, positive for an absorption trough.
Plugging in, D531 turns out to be -0.14 nm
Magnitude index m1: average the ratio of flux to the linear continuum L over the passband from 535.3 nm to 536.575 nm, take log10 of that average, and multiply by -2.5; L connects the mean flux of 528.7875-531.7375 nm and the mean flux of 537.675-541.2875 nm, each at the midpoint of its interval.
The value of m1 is 0.01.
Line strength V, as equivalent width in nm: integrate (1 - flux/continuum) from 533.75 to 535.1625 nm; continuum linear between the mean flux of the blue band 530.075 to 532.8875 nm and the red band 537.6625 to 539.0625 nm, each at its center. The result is 0.06 nm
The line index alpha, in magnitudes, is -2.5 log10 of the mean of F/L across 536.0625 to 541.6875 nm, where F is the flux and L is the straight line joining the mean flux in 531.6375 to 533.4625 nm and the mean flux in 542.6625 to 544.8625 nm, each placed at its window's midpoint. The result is -0.02 mag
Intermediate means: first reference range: 4.87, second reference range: 4.67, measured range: 4.87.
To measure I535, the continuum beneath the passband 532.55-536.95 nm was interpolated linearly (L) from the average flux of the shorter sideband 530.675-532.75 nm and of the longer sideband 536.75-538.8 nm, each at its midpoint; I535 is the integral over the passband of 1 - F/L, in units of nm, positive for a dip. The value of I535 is 0.15 nm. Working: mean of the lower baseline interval 5.04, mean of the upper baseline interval 4.91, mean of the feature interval 4.81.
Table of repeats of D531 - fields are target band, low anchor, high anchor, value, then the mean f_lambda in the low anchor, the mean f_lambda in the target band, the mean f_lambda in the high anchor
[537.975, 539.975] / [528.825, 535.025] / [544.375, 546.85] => 0.02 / 4.88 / 4.87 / 4.97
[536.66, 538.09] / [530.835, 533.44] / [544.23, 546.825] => 0.02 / 4.96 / 4.89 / 4.95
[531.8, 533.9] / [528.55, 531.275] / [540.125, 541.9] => 0.02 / 4.9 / 4.86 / 4.9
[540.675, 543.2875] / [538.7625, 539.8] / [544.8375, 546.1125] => -0.05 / 4.82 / 4.98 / 4.94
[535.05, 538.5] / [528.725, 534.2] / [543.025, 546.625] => 0.00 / 4.9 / 4.88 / 4.84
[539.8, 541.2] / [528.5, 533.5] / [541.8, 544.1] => 0.04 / 4.91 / 4.73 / 4.85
